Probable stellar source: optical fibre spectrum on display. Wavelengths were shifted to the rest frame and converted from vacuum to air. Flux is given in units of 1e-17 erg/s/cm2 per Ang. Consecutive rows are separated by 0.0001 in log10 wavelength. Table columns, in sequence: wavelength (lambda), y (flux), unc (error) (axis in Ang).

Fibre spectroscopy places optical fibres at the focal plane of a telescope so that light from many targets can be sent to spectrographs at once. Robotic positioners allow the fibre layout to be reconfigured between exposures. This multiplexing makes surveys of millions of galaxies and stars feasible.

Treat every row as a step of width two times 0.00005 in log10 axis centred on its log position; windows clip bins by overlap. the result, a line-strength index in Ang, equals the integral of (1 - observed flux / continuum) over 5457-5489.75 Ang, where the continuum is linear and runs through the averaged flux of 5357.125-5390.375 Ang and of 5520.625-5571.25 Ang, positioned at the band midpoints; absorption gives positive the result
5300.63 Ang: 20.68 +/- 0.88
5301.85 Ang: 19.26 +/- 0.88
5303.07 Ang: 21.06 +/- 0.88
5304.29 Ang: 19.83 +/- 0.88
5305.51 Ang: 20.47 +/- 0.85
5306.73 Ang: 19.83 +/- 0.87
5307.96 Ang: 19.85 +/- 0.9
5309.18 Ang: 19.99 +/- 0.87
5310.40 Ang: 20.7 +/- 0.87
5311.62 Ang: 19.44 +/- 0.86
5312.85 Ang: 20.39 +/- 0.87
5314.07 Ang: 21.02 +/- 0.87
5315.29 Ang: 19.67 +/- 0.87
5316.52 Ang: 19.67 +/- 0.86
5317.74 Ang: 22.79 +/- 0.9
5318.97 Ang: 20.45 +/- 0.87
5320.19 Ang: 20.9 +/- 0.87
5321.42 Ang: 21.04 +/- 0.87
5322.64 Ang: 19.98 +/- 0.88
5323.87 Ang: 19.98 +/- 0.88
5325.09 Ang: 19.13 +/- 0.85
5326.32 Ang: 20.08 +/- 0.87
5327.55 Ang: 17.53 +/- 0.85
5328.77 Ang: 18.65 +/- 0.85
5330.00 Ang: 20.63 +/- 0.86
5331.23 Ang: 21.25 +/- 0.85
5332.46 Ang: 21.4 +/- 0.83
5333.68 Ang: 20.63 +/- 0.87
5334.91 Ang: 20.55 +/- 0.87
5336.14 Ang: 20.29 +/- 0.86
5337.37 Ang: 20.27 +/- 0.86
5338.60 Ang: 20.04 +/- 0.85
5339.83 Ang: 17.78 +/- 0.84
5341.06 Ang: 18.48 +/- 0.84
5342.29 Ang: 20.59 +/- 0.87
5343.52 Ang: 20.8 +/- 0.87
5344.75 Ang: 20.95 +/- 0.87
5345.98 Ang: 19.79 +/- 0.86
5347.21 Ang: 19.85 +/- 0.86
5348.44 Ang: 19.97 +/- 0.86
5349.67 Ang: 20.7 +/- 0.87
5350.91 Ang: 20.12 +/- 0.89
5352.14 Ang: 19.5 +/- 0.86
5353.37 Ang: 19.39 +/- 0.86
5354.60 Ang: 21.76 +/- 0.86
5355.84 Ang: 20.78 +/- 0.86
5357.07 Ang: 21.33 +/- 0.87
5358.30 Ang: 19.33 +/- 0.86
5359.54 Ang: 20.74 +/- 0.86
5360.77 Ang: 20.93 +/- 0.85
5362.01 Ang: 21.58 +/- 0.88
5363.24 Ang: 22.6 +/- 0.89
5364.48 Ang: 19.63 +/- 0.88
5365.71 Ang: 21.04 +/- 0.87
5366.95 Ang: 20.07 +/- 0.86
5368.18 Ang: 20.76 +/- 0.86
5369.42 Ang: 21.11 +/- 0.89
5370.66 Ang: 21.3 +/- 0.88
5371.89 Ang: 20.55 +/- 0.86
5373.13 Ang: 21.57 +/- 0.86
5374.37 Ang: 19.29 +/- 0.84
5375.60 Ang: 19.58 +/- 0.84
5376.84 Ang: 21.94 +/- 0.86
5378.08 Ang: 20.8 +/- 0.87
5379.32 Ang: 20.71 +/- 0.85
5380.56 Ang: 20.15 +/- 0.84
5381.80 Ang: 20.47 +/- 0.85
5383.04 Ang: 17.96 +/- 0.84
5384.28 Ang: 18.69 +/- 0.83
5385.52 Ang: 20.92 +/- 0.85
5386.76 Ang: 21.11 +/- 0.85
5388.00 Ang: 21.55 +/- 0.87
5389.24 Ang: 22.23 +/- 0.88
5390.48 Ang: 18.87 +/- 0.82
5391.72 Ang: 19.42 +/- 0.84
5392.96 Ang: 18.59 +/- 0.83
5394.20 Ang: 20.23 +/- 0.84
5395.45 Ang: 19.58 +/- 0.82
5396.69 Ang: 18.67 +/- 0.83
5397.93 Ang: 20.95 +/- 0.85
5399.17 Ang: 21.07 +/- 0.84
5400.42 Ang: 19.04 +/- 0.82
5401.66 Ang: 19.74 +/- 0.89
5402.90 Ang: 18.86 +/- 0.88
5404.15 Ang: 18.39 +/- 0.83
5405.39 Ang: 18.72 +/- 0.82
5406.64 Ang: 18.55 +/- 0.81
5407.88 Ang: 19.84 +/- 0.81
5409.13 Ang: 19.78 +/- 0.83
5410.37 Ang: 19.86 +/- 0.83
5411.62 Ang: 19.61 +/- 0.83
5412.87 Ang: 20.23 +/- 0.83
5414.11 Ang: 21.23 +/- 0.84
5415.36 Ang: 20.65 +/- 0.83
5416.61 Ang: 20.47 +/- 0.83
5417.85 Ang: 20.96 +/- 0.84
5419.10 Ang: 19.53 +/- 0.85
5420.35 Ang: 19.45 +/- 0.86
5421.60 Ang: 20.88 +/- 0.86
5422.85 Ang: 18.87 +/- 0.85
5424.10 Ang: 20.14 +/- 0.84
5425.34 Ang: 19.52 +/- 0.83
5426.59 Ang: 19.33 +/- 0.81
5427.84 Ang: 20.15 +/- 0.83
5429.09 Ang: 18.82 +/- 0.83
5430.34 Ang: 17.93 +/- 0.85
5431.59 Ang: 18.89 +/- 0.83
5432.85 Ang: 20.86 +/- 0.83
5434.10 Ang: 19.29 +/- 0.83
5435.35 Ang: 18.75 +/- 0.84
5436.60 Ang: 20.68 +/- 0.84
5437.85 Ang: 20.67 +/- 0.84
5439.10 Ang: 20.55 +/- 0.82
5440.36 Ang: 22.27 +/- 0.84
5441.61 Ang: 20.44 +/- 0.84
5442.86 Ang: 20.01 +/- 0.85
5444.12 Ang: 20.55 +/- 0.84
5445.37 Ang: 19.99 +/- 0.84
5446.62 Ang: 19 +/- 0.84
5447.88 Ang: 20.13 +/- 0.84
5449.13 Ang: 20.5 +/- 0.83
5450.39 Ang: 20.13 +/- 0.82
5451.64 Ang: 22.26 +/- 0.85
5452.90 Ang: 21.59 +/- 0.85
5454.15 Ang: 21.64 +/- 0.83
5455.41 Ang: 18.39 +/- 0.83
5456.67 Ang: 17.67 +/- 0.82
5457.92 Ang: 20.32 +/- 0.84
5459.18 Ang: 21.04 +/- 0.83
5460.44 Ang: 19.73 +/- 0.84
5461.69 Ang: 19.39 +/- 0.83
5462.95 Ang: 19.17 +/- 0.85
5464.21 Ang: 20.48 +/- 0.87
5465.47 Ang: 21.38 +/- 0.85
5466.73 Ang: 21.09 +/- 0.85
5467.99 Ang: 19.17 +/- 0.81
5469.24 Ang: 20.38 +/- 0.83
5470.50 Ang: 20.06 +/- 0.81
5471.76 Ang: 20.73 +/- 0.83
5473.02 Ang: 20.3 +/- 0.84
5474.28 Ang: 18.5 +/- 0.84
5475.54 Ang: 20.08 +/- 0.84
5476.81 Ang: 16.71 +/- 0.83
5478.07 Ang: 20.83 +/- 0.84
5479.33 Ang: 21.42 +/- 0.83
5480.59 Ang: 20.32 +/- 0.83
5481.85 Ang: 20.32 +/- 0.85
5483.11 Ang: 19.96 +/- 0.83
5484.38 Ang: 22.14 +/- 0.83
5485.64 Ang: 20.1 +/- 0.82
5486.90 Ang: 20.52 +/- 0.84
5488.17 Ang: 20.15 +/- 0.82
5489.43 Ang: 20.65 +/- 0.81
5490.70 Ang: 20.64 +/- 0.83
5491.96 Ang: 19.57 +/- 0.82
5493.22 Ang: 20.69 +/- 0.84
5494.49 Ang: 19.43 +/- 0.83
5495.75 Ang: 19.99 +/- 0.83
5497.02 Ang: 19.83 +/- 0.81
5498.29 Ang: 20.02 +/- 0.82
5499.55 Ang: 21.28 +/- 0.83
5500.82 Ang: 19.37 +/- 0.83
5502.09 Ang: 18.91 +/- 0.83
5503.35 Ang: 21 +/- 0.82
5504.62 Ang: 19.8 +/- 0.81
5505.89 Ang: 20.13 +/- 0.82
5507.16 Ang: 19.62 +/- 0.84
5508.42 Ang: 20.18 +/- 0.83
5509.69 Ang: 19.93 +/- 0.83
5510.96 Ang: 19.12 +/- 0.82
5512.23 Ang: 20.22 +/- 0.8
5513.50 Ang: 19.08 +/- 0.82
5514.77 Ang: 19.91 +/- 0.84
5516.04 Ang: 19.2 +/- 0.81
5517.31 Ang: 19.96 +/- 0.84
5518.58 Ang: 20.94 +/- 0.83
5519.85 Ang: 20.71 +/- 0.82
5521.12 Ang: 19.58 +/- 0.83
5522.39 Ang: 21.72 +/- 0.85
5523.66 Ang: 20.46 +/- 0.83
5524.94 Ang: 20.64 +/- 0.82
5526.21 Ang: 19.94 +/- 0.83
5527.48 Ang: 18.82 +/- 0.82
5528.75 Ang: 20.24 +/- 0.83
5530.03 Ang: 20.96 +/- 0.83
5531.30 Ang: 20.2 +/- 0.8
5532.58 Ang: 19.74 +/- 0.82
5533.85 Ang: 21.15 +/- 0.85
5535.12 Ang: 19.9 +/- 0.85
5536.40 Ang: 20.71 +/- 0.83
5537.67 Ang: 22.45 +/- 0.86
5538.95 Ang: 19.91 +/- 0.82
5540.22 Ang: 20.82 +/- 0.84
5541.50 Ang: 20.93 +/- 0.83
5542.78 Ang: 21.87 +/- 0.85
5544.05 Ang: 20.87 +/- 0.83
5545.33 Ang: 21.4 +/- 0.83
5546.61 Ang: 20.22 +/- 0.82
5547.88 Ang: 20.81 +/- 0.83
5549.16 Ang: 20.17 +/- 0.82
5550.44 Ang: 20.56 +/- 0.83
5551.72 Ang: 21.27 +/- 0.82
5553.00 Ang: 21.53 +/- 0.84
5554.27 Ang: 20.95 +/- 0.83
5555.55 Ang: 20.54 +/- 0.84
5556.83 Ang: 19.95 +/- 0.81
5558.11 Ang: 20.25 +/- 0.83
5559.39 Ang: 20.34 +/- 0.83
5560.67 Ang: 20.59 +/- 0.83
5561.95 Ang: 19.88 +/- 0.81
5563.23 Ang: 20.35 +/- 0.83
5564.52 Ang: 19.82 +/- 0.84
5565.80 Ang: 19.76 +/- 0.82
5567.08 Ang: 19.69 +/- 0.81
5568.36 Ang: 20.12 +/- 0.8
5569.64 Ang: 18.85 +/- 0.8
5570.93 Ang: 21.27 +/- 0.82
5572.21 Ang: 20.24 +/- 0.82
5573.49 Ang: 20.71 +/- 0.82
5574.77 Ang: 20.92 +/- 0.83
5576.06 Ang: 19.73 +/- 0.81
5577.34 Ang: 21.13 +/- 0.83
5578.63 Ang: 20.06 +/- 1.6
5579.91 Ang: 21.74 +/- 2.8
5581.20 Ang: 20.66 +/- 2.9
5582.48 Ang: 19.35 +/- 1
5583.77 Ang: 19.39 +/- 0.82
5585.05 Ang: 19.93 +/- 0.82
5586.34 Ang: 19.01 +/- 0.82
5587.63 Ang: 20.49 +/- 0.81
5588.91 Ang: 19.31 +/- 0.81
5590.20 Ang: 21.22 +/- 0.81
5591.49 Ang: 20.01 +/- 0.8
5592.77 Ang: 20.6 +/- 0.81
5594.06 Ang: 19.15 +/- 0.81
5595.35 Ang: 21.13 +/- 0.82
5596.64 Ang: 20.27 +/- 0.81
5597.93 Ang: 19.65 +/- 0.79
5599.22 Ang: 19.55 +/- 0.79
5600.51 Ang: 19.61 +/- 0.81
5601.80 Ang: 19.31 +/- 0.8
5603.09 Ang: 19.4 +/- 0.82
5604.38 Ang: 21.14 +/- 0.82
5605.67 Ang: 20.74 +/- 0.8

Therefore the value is 0.6 Ang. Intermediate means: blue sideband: 20.6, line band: 20.2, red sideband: 20.5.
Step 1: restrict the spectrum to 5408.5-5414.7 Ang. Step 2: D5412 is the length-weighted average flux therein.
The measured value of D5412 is 20.1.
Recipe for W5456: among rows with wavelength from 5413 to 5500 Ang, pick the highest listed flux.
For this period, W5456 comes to 22.27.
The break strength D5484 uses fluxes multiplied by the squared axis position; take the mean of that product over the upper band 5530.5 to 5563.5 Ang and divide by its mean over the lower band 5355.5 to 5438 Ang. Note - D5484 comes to 1.09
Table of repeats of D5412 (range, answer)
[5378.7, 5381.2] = 20.4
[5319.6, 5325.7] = 20.2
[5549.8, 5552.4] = 20.9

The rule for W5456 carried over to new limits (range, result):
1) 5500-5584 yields 22.45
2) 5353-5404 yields 22.6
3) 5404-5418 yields 21.23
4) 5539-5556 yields 21.87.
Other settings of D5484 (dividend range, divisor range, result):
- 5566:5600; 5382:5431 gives 1.09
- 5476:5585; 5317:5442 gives 1.07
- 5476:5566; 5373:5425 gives 1.06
